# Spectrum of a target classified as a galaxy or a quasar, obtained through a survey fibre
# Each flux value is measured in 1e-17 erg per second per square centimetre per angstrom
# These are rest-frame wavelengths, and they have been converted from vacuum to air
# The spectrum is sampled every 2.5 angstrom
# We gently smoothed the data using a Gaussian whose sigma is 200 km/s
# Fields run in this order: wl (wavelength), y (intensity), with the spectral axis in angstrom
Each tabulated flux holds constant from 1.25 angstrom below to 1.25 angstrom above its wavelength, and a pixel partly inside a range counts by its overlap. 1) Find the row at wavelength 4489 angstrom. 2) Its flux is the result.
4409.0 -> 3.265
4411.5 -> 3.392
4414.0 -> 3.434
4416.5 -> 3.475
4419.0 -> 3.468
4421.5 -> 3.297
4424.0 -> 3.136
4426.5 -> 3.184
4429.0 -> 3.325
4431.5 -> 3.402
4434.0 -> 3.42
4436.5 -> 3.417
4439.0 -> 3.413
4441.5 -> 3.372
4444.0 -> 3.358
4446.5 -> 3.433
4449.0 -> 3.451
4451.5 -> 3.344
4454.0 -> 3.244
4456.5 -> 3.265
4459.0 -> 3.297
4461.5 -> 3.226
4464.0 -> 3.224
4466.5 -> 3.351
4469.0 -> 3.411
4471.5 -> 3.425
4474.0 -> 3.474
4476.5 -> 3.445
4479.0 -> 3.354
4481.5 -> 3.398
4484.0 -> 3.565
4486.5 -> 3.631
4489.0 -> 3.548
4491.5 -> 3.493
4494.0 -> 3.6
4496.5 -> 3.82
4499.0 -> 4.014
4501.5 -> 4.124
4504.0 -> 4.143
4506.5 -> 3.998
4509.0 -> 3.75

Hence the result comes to 3.548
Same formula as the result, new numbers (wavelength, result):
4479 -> 3.354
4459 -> 3.297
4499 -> 4.014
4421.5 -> 3.297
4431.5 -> 3.402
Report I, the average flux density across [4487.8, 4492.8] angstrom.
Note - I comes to 3.52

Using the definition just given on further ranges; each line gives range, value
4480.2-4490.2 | 3.53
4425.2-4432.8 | 3.3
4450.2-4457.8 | 3.29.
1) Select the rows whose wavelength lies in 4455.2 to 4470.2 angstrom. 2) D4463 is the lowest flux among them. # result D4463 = 3.224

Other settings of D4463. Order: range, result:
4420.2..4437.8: 3.136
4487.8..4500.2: 3.493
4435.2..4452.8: 3.344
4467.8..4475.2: 3.411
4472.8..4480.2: 3.354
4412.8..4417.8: 3.434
